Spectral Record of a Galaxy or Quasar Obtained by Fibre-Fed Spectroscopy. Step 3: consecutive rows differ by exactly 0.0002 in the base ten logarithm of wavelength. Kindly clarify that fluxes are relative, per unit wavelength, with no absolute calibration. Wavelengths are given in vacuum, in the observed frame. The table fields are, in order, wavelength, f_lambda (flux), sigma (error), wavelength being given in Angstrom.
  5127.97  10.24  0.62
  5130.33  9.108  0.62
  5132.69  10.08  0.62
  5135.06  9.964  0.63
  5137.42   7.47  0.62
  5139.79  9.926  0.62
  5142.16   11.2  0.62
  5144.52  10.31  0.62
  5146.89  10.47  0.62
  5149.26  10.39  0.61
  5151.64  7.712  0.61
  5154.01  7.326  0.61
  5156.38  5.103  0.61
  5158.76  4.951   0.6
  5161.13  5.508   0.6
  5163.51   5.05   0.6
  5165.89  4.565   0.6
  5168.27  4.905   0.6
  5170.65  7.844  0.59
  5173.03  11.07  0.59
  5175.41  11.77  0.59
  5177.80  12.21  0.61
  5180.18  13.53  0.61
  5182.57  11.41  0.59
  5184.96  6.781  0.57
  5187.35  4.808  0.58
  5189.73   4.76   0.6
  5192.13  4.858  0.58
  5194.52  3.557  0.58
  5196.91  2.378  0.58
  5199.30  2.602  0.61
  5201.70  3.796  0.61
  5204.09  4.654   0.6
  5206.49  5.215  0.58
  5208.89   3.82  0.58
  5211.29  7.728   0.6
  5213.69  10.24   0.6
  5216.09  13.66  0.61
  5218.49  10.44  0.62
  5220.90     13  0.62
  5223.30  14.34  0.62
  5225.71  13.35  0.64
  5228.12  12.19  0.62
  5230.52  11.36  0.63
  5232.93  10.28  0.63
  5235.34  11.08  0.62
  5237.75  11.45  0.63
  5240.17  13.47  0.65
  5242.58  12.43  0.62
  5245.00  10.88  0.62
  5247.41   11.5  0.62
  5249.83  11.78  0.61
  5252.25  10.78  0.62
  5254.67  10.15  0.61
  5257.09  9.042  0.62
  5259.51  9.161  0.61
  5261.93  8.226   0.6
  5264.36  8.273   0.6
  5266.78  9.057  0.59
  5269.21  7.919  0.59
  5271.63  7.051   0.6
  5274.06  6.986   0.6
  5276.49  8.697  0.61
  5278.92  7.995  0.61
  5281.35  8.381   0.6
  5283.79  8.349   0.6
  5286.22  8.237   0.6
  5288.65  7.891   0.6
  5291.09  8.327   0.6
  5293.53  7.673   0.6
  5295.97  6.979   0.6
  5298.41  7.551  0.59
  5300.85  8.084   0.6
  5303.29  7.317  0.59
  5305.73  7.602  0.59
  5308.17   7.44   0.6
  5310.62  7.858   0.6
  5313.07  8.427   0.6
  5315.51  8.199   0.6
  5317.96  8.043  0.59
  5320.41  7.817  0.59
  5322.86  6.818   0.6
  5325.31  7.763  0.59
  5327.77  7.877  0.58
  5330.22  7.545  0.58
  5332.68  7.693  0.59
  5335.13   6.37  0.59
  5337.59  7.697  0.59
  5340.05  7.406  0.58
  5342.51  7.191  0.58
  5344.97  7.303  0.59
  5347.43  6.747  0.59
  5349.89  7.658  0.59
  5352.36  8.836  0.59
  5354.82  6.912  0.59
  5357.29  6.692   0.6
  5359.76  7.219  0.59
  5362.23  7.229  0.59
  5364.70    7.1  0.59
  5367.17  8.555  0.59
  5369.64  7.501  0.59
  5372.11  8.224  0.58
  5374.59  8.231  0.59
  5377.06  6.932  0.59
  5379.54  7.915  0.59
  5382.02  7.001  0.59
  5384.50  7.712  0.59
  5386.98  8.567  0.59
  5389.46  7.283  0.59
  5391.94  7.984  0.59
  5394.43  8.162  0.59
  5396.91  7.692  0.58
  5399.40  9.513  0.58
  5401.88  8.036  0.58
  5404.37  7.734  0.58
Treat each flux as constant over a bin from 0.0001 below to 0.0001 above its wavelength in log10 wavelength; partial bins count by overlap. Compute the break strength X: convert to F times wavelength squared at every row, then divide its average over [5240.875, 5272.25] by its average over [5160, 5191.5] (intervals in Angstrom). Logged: 1.27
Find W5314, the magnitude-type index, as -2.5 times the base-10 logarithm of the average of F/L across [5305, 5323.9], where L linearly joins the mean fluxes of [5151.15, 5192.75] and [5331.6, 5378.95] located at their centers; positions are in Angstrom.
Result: -0.047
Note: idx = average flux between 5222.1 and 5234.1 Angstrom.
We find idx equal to 12.3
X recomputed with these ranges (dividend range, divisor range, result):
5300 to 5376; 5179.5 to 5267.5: 0.87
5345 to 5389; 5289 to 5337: 1.01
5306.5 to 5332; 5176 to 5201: 1.21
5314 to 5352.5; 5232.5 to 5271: 0.76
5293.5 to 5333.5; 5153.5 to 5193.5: 1.09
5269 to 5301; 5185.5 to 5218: 1.43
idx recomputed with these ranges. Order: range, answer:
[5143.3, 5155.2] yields 9.25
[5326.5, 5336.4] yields 7.37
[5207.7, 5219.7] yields 9.18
